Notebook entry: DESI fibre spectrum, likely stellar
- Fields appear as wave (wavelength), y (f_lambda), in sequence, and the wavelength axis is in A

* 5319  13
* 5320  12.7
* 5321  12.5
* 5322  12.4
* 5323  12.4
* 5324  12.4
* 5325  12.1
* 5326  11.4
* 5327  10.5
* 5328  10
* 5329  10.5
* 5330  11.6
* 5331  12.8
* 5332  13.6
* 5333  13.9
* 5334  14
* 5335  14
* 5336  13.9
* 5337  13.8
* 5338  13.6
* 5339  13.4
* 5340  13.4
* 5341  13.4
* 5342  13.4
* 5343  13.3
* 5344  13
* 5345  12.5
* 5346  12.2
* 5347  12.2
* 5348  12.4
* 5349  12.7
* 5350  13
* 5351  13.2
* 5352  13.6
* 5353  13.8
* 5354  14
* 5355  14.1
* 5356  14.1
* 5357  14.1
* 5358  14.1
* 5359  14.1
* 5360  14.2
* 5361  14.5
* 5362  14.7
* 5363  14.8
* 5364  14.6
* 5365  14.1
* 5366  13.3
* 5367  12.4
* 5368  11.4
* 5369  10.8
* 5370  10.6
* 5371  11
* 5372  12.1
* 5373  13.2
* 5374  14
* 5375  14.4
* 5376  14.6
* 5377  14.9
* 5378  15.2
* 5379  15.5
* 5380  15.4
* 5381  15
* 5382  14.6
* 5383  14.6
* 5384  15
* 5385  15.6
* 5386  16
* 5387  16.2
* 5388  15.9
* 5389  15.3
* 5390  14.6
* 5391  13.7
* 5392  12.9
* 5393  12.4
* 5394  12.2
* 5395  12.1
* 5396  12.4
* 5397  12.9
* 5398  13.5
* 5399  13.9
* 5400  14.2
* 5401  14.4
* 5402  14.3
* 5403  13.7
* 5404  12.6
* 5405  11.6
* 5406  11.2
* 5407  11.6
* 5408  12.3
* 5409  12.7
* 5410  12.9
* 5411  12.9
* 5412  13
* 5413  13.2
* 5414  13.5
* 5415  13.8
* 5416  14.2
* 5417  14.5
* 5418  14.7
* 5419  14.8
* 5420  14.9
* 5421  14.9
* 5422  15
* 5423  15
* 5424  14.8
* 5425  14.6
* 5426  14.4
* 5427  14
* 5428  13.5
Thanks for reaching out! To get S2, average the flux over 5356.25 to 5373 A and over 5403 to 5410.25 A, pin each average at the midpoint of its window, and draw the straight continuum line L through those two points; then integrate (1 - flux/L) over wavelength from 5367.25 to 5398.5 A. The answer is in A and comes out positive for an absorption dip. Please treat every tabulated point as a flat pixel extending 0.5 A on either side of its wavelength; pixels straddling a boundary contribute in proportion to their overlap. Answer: -2.5 A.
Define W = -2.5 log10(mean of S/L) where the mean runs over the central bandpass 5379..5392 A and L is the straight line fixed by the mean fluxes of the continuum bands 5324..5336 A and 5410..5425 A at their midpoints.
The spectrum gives -0.121 mag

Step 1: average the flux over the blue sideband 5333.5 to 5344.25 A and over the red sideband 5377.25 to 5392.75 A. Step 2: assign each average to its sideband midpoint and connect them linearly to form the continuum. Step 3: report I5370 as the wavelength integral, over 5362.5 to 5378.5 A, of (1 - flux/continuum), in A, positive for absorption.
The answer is 1.5 A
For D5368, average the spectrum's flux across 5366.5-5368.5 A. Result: 11.9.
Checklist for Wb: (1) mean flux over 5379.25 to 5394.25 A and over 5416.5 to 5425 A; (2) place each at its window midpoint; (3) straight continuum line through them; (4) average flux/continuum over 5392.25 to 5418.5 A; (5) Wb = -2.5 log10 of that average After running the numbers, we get 0.13 mag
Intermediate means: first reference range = 14.7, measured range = 13.1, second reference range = 14.8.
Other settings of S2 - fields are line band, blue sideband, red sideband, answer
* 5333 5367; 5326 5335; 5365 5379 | -2.8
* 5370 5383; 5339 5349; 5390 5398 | -1.2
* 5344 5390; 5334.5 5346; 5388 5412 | -2.1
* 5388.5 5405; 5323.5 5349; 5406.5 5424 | 0.2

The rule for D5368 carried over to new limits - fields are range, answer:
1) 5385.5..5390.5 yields 15.6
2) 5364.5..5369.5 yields 12.4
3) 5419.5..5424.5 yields 14.9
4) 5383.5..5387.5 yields 15.7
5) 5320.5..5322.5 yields 12.4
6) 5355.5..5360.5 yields 14.1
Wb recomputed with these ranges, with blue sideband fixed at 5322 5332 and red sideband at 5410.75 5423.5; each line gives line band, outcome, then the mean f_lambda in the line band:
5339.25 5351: -0.06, 12.9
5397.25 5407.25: 0.05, 13.1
